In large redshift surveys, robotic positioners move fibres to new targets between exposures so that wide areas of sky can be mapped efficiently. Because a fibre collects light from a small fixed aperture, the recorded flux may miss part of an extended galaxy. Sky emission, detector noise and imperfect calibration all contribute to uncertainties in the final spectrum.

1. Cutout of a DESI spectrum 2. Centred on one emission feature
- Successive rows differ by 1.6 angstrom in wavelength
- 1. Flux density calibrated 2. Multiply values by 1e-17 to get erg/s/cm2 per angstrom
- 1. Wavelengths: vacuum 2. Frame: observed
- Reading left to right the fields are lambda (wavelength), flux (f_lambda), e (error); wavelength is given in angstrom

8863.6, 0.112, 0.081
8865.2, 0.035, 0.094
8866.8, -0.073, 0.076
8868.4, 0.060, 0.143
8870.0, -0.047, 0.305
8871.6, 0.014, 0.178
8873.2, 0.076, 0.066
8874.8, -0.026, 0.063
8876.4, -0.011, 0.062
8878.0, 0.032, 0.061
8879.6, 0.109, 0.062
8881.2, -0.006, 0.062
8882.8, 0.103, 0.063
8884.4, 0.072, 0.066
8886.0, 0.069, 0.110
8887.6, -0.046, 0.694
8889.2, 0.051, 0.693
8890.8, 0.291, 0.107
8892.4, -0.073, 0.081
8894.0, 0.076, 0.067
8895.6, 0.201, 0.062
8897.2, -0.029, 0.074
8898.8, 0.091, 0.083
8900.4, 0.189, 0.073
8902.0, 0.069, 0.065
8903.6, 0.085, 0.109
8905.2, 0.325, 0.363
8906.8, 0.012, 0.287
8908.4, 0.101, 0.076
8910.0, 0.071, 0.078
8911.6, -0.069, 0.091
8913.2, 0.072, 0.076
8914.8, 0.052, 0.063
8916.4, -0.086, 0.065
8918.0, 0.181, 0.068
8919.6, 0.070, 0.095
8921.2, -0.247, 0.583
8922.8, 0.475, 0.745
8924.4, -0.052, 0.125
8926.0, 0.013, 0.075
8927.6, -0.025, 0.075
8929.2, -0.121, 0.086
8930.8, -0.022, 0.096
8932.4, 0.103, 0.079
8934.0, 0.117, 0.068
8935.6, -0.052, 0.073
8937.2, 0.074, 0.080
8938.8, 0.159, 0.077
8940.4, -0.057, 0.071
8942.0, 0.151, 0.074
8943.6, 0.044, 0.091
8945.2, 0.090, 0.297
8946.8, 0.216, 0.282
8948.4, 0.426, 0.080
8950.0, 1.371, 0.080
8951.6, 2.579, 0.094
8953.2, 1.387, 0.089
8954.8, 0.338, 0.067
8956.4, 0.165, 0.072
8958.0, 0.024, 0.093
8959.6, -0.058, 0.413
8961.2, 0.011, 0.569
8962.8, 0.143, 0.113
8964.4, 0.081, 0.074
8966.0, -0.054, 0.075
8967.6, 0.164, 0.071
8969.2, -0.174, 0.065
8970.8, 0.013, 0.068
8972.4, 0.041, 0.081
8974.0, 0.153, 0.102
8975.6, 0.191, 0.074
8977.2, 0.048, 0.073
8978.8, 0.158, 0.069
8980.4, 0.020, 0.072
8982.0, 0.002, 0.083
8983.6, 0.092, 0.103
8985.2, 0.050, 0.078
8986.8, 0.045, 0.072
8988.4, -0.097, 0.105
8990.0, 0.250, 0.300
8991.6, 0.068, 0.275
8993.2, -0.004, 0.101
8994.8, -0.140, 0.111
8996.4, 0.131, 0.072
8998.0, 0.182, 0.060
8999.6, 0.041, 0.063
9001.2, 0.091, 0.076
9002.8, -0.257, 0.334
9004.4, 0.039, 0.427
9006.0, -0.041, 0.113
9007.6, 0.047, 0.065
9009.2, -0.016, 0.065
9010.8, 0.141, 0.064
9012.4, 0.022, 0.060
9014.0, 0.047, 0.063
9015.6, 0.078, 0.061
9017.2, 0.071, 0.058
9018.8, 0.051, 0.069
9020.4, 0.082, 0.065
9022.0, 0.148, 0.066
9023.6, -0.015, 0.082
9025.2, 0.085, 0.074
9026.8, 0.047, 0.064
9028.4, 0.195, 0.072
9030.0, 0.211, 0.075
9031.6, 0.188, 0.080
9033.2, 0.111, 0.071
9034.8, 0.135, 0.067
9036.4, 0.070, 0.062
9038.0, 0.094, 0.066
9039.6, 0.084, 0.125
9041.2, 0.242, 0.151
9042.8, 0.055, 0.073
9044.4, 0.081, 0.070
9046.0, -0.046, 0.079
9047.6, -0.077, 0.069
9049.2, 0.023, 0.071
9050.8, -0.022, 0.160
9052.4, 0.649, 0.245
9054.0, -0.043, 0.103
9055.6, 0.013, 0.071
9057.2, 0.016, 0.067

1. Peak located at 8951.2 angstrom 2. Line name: H-beta 4861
